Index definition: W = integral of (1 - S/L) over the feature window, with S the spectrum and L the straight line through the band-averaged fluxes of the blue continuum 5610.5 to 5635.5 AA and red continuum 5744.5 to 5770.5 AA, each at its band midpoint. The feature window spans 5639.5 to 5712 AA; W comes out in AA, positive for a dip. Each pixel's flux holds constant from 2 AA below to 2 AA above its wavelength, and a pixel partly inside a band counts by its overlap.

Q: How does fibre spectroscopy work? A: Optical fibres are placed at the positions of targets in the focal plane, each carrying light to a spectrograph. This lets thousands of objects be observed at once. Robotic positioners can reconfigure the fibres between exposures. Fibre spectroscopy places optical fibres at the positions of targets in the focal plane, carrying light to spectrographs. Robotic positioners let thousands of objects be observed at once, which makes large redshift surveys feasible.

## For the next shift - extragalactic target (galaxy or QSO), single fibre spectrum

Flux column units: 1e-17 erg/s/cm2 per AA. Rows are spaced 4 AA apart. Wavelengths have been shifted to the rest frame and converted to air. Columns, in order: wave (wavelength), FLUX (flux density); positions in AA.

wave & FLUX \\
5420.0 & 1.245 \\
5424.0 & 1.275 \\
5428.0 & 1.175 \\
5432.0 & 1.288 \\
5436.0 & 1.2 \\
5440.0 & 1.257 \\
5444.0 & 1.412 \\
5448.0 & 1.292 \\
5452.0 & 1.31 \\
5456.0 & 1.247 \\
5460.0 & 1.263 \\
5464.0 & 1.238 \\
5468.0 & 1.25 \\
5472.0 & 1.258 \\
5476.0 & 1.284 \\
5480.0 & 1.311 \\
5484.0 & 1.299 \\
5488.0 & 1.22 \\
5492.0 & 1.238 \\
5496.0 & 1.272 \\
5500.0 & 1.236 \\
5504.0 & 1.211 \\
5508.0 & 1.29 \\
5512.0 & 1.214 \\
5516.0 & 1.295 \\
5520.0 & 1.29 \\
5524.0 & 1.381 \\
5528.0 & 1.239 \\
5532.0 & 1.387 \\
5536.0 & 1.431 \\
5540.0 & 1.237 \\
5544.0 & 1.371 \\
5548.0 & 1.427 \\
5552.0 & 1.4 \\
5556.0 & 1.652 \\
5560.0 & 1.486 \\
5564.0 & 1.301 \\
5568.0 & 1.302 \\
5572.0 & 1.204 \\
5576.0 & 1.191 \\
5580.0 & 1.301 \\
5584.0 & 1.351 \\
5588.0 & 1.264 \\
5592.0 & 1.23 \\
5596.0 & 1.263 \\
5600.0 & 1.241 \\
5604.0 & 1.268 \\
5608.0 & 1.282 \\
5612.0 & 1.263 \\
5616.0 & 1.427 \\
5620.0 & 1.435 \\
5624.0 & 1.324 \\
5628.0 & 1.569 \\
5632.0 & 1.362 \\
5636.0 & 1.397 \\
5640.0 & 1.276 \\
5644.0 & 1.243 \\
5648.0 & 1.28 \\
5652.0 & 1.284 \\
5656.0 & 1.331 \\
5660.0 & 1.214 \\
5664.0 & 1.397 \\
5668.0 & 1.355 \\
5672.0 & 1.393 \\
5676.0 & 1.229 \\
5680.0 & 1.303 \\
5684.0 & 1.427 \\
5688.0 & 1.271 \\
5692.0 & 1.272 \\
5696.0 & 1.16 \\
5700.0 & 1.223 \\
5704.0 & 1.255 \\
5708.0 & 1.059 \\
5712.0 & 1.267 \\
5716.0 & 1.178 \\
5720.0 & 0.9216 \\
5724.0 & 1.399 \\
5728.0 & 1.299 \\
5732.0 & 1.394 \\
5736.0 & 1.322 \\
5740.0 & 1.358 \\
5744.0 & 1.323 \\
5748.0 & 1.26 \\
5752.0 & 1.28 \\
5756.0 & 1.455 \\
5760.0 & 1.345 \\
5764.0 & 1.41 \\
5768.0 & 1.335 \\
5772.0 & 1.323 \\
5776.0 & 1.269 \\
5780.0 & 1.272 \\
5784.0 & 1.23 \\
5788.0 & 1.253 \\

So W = 5.4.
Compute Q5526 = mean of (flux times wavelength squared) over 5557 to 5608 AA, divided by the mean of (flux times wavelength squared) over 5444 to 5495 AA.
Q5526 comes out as 1.1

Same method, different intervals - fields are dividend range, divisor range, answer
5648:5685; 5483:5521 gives 1.12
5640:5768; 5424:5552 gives 1.08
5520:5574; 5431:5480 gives 1.11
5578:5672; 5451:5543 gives 1.08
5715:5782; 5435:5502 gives 1.13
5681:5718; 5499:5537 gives 1.02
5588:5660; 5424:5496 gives 1.10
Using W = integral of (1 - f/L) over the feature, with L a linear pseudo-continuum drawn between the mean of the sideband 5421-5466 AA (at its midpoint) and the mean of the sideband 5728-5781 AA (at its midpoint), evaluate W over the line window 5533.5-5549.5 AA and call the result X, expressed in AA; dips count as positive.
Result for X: -0.9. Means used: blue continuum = 1.27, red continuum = 1.33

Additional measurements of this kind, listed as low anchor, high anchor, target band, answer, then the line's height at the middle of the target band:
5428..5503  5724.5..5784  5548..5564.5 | -2.35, 1.29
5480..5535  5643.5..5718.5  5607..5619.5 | -0.67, 1.27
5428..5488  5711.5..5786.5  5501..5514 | 0.40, 1.28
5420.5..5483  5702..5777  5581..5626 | -0.88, 1.28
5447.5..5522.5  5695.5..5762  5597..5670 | -3.67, 1.27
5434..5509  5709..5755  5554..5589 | -1.98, 1.27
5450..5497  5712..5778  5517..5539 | -1.12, 1.27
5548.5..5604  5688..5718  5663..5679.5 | -1.34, 1.24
